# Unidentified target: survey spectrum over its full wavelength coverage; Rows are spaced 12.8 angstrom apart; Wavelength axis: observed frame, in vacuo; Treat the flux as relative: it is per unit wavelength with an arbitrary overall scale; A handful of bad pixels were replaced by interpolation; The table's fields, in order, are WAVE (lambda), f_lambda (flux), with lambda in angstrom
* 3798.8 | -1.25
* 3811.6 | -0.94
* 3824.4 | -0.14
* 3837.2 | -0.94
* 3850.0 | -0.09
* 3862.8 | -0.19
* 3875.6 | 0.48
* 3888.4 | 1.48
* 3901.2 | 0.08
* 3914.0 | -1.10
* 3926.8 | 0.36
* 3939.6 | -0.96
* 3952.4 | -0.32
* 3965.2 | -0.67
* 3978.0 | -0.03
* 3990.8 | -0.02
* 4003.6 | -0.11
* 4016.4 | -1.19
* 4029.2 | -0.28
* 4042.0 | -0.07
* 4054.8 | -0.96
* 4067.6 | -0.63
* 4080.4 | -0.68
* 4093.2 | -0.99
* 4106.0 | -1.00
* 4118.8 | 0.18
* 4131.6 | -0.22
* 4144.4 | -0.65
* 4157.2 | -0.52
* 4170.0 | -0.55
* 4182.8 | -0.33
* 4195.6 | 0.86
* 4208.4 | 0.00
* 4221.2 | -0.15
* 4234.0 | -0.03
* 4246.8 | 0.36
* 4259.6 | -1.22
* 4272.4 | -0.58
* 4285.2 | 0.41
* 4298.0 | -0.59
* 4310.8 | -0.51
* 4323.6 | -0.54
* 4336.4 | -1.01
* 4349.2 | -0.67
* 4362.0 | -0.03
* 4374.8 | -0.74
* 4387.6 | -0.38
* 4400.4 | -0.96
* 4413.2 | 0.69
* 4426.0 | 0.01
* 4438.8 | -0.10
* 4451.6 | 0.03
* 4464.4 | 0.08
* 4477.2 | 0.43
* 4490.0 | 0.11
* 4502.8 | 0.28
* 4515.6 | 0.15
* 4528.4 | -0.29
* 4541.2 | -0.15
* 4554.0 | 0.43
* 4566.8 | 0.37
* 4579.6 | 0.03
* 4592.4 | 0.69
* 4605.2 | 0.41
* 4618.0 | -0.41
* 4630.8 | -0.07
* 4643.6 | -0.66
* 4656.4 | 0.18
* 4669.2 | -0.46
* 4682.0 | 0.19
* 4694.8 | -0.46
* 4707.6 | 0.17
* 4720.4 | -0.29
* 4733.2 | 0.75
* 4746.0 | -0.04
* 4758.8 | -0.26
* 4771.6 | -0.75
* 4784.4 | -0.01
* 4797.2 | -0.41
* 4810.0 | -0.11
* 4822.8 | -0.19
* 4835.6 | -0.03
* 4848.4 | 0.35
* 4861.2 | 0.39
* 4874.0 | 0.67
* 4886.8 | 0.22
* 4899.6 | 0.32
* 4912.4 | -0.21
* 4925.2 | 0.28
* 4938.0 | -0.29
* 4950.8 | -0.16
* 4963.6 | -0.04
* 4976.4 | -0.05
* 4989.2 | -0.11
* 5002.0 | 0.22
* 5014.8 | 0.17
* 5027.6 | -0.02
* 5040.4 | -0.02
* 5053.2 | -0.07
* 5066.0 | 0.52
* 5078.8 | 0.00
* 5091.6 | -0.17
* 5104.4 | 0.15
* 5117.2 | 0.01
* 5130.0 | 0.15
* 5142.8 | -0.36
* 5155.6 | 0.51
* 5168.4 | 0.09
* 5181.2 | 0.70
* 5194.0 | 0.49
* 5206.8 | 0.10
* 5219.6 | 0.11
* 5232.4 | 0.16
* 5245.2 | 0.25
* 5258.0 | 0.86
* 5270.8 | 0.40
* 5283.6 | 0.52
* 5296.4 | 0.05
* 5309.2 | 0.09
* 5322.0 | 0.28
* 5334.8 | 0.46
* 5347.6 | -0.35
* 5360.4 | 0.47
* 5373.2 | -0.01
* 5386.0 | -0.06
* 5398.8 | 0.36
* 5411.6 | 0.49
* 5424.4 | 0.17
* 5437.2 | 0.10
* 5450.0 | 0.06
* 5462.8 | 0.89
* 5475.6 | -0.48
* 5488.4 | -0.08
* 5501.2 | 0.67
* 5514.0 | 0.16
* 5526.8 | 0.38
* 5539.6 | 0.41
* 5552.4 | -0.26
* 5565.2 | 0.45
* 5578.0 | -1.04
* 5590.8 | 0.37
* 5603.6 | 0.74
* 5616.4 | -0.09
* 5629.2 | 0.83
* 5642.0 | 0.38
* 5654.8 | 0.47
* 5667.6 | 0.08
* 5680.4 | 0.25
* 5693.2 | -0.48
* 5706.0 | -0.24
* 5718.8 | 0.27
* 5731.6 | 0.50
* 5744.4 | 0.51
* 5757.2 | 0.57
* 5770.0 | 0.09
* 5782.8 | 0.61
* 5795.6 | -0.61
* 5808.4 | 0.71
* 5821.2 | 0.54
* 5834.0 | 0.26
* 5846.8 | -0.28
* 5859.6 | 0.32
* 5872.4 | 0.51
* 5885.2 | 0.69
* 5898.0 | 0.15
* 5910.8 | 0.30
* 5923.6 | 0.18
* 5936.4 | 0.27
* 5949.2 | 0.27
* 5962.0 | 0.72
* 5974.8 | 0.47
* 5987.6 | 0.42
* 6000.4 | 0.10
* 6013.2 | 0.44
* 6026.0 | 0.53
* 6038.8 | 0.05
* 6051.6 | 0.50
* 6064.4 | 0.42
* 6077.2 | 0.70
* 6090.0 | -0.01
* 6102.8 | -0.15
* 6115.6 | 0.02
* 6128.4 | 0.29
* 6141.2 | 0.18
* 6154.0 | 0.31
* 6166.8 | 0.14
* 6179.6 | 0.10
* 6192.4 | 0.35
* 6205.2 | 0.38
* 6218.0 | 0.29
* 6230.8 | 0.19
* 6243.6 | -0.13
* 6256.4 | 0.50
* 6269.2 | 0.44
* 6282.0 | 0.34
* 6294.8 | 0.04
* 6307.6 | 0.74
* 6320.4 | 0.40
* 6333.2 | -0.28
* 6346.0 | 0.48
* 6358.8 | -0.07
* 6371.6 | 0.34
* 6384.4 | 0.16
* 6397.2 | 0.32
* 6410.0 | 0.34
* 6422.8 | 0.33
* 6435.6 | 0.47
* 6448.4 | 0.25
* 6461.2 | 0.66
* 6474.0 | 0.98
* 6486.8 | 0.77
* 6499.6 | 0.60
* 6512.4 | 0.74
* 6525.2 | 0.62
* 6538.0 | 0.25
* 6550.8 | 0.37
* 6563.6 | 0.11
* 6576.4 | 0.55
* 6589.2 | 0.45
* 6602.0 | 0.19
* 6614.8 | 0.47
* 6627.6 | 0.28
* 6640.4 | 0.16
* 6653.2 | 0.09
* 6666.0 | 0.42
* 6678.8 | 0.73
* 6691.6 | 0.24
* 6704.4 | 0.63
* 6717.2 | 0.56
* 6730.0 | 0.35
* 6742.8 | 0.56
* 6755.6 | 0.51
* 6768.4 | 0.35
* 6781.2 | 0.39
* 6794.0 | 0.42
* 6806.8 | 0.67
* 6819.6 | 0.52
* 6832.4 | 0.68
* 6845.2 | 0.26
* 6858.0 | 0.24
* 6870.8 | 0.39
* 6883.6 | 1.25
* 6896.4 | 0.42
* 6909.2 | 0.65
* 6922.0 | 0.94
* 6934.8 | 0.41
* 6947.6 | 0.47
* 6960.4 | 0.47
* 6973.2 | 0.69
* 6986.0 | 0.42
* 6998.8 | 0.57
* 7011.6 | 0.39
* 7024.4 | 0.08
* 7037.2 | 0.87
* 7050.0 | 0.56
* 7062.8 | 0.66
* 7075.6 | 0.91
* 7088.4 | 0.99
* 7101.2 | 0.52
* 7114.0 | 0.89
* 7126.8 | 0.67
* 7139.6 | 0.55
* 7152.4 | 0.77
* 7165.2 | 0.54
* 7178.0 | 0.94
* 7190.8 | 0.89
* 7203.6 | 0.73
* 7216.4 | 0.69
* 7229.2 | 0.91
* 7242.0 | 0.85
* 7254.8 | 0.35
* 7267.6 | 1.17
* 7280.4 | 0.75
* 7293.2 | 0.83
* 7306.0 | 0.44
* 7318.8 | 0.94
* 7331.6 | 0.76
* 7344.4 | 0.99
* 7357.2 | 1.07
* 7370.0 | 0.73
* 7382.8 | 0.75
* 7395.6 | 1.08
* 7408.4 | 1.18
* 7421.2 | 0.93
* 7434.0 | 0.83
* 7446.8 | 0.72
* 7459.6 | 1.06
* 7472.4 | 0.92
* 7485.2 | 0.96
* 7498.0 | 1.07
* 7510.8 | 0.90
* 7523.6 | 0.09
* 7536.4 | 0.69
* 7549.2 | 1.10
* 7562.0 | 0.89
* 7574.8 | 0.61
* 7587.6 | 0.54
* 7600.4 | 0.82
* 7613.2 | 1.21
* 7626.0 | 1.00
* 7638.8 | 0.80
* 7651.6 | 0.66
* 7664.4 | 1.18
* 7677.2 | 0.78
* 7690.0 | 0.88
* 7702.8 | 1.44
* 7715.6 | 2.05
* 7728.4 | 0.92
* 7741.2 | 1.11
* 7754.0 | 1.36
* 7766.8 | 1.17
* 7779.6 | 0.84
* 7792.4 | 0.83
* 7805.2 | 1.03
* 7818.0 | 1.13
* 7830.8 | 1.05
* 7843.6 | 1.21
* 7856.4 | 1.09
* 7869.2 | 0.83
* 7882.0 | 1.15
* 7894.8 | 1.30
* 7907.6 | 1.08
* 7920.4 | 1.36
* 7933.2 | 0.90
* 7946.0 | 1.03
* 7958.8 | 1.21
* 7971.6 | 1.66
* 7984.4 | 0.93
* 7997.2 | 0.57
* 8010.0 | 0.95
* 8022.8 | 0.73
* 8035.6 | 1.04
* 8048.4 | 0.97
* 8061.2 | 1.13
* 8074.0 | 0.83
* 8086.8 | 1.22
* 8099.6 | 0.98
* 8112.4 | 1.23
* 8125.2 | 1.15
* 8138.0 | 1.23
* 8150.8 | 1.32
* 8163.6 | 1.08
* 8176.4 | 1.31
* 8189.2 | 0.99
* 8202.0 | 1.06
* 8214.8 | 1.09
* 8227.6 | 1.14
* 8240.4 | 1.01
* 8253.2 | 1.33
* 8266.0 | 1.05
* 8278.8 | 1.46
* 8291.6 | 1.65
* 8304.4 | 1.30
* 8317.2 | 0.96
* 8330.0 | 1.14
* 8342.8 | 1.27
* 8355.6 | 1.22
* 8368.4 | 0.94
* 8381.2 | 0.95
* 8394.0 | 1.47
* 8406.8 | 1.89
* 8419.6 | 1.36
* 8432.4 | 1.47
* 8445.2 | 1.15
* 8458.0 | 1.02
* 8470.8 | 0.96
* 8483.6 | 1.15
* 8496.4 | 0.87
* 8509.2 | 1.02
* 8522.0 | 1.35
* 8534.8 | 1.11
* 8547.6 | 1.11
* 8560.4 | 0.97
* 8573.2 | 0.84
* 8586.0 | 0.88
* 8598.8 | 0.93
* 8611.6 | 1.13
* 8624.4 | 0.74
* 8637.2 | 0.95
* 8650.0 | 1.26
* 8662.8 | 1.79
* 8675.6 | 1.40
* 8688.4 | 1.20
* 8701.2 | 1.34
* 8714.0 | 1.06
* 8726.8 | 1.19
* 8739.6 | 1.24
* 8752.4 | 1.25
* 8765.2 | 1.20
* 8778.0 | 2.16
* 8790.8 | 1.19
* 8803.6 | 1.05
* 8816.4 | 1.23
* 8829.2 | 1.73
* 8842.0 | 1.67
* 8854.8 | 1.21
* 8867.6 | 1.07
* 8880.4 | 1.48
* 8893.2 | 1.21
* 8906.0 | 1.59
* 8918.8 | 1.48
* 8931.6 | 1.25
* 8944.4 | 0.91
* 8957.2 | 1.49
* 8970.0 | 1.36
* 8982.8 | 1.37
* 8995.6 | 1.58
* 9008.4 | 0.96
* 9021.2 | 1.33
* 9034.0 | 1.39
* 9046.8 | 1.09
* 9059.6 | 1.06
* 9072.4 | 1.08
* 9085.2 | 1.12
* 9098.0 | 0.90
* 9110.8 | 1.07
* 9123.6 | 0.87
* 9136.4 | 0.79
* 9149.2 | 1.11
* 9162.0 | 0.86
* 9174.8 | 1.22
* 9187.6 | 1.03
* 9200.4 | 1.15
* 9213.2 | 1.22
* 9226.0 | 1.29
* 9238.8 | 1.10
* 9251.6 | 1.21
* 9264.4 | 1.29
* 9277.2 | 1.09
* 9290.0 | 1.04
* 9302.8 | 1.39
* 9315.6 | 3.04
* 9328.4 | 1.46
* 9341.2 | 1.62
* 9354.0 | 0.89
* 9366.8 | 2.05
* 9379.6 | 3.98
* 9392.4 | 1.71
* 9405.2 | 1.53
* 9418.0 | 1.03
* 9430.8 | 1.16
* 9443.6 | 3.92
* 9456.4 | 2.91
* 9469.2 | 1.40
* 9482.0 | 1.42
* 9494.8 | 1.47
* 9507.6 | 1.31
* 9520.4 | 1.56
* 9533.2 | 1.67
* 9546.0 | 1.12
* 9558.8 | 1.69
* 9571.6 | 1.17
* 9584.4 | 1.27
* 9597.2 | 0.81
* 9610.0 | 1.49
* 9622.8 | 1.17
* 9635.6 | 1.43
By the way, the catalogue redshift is 0.766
